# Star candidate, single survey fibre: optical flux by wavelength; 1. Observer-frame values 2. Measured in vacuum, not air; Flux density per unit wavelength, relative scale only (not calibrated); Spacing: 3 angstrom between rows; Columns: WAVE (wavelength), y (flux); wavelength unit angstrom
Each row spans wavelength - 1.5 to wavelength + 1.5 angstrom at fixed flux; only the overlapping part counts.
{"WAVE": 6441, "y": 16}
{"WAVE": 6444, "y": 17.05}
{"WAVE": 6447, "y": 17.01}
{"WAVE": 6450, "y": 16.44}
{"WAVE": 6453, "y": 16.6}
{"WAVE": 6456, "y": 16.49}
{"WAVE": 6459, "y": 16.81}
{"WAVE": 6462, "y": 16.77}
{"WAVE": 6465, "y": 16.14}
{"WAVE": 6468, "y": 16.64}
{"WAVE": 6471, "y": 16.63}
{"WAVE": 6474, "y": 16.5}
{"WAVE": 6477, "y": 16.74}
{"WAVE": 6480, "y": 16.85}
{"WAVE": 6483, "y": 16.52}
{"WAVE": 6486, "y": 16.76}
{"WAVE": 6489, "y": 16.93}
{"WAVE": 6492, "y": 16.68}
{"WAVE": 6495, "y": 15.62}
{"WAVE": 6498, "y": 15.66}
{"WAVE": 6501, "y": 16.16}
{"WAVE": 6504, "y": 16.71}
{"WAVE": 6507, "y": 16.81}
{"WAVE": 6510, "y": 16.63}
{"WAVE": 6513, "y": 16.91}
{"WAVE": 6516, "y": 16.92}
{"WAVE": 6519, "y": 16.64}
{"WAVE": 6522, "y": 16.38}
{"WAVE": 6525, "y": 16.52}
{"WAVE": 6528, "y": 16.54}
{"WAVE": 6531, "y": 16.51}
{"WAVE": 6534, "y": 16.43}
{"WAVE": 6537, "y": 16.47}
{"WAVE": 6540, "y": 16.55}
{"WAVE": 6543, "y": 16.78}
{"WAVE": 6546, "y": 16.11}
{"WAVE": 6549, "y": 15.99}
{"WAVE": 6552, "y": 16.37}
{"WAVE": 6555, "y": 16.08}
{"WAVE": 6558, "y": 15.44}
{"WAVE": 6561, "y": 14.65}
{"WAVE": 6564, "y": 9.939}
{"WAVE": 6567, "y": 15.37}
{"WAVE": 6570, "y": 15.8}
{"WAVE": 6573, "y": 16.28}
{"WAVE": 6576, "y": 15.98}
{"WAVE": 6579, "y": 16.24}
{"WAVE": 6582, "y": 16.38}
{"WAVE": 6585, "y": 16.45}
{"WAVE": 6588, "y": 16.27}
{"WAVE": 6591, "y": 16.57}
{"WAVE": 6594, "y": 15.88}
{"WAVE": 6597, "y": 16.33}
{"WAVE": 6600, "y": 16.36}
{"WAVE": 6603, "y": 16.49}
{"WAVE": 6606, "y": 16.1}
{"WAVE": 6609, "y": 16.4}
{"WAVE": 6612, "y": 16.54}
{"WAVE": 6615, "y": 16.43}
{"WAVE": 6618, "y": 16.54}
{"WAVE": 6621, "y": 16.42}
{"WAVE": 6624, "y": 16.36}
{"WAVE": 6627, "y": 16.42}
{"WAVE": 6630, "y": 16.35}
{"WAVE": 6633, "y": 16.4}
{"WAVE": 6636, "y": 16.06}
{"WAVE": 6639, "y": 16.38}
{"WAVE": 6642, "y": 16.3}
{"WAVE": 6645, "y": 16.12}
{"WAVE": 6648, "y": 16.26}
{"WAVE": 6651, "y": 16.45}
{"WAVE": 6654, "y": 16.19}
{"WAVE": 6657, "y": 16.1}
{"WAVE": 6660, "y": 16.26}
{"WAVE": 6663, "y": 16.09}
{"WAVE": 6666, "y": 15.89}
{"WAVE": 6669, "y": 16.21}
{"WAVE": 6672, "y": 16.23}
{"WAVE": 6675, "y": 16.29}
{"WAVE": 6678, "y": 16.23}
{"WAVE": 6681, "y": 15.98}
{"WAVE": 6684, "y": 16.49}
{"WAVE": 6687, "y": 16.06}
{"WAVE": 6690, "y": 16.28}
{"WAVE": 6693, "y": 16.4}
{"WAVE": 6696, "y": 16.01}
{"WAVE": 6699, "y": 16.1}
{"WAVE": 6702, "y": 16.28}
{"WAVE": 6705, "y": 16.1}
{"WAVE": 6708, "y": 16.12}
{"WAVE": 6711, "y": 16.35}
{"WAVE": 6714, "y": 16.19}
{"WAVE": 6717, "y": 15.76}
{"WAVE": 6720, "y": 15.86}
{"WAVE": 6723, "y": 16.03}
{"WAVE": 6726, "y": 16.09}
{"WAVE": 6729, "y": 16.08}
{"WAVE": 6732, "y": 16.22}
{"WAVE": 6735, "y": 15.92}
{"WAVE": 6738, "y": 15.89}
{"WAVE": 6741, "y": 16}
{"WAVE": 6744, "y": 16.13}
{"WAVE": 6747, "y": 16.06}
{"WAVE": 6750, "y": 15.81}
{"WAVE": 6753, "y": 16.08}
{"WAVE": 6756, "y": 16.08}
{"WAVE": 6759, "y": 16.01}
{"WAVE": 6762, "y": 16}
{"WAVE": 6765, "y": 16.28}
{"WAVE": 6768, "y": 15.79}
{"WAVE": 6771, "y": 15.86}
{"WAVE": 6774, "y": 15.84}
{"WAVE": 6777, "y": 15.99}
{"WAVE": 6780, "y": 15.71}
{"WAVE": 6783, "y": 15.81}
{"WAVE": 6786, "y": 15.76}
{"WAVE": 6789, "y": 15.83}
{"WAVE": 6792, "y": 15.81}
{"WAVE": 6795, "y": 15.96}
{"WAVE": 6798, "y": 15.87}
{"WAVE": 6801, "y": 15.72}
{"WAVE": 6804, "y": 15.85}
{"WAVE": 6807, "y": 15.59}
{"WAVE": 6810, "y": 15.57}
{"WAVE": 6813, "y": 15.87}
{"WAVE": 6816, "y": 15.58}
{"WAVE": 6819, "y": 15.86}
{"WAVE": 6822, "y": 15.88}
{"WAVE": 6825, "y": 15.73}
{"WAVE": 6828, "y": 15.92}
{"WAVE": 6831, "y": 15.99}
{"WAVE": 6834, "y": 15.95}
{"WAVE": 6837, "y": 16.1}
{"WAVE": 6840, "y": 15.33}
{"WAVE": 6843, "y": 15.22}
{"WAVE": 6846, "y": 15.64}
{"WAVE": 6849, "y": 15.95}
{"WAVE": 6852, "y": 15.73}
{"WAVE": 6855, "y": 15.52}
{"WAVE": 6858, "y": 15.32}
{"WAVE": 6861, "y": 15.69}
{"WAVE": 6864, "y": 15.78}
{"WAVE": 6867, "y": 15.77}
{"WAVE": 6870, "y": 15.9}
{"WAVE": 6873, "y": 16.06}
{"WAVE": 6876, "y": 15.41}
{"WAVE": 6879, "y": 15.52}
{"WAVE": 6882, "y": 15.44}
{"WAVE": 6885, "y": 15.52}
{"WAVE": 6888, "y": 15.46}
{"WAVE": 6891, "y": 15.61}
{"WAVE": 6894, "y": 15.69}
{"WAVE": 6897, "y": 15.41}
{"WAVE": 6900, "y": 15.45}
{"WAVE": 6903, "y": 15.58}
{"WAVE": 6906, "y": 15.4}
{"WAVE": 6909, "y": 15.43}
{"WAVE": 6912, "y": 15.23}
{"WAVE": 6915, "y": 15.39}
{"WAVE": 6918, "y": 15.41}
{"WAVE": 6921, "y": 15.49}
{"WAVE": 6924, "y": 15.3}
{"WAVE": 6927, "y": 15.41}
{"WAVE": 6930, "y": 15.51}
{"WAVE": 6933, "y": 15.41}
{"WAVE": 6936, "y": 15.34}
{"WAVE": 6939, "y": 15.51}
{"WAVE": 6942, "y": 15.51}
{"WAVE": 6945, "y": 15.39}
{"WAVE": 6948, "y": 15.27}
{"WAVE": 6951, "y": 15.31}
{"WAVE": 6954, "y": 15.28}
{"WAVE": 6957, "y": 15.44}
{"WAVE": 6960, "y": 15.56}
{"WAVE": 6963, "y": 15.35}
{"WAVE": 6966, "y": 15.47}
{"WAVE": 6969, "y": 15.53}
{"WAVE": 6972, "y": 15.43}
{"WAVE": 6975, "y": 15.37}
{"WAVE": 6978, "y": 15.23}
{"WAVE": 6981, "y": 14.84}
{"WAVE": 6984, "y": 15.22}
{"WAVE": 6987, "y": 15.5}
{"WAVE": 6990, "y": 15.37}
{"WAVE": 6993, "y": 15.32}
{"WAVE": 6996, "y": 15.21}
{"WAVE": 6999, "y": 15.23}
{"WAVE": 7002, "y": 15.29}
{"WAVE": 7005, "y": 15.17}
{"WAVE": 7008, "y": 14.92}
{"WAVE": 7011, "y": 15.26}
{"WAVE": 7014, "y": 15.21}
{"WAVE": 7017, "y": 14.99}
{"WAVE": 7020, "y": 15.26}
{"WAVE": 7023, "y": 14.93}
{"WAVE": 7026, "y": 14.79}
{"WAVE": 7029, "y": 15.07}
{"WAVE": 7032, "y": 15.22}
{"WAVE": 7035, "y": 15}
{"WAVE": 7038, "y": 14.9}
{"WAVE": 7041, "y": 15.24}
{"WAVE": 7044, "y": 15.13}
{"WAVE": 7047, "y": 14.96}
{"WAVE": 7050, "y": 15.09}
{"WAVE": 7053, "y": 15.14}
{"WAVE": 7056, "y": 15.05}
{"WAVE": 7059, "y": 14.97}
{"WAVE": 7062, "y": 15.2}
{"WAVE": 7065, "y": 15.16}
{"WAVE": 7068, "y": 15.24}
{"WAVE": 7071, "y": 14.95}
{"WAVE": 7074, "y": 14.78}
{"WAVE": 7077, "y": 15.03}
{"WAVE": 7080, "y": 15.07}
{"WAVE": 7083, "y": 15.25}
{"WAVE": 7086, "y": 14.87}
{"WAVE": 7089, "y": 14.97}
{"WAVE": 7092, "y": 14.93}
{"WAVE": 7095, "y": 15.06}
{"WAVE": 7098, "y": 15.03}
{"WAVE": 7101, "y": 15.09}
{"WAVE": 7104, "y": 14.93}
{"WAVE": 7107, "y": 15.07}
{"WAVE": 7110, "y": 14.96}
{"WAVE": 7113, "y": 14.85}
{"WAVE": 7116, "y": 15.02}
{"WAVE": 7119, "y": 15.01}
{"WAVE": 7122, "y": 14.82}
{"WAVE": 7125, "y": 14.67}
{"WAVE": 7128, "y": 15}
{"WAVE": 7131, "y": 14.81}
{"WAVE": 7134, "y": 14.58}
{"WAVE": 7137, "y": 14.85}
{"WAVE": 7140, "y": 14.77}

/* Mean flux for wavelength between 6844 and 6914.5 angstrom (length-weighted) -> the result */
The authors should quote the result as 15.6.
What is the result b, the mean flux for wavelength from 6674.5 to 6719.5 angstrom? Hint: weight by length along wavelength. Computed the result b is 16.2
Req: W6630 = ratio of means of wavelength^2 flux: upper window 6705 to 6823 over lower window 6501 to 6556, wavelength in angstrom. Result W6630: 1.04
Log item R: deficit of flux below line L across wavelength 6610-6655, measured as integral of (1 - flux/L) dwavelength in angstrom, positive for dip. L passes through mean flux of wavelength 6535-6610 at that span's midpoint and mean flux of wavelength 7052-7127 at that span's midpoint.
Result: -1.6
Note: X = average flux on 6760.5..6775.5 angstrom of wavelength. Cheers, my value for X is 16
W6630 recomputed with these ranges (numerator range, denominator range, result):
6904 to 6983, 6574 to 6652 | 1.04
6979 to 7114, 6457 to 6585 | 1.09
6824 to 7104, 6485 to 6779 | 1.05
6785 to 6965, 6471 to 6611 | 1.06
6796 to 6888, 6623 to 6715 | 1.02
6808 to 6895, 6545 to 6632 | 1.06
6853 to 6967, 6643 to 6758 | 1.02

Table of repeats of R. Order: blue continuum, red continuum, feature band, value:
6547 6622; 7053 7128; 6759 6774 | -0.39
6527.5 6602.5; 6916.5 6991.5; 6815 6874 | -0.82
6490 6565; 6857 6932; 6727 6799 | -0.99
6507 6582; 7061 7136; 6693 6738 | -1.14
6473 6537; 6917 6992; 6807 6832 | -0.09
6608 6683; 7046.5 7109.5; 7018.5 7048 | 0.23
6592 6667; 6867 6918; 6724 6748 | -0.10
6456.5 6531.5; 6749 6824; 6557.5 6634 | 1.74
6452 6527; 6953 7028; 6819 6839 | -0.30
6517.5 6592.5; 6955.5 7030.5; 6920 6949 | -0.15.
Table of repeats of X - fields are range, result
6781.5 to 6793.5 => 15.8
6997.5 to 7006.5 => 15.2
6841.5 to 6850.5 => 15.6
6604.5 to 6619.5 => 16.4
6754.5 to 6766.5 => 16.1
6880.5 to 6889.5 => 15.5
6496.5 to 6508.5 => 16.3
